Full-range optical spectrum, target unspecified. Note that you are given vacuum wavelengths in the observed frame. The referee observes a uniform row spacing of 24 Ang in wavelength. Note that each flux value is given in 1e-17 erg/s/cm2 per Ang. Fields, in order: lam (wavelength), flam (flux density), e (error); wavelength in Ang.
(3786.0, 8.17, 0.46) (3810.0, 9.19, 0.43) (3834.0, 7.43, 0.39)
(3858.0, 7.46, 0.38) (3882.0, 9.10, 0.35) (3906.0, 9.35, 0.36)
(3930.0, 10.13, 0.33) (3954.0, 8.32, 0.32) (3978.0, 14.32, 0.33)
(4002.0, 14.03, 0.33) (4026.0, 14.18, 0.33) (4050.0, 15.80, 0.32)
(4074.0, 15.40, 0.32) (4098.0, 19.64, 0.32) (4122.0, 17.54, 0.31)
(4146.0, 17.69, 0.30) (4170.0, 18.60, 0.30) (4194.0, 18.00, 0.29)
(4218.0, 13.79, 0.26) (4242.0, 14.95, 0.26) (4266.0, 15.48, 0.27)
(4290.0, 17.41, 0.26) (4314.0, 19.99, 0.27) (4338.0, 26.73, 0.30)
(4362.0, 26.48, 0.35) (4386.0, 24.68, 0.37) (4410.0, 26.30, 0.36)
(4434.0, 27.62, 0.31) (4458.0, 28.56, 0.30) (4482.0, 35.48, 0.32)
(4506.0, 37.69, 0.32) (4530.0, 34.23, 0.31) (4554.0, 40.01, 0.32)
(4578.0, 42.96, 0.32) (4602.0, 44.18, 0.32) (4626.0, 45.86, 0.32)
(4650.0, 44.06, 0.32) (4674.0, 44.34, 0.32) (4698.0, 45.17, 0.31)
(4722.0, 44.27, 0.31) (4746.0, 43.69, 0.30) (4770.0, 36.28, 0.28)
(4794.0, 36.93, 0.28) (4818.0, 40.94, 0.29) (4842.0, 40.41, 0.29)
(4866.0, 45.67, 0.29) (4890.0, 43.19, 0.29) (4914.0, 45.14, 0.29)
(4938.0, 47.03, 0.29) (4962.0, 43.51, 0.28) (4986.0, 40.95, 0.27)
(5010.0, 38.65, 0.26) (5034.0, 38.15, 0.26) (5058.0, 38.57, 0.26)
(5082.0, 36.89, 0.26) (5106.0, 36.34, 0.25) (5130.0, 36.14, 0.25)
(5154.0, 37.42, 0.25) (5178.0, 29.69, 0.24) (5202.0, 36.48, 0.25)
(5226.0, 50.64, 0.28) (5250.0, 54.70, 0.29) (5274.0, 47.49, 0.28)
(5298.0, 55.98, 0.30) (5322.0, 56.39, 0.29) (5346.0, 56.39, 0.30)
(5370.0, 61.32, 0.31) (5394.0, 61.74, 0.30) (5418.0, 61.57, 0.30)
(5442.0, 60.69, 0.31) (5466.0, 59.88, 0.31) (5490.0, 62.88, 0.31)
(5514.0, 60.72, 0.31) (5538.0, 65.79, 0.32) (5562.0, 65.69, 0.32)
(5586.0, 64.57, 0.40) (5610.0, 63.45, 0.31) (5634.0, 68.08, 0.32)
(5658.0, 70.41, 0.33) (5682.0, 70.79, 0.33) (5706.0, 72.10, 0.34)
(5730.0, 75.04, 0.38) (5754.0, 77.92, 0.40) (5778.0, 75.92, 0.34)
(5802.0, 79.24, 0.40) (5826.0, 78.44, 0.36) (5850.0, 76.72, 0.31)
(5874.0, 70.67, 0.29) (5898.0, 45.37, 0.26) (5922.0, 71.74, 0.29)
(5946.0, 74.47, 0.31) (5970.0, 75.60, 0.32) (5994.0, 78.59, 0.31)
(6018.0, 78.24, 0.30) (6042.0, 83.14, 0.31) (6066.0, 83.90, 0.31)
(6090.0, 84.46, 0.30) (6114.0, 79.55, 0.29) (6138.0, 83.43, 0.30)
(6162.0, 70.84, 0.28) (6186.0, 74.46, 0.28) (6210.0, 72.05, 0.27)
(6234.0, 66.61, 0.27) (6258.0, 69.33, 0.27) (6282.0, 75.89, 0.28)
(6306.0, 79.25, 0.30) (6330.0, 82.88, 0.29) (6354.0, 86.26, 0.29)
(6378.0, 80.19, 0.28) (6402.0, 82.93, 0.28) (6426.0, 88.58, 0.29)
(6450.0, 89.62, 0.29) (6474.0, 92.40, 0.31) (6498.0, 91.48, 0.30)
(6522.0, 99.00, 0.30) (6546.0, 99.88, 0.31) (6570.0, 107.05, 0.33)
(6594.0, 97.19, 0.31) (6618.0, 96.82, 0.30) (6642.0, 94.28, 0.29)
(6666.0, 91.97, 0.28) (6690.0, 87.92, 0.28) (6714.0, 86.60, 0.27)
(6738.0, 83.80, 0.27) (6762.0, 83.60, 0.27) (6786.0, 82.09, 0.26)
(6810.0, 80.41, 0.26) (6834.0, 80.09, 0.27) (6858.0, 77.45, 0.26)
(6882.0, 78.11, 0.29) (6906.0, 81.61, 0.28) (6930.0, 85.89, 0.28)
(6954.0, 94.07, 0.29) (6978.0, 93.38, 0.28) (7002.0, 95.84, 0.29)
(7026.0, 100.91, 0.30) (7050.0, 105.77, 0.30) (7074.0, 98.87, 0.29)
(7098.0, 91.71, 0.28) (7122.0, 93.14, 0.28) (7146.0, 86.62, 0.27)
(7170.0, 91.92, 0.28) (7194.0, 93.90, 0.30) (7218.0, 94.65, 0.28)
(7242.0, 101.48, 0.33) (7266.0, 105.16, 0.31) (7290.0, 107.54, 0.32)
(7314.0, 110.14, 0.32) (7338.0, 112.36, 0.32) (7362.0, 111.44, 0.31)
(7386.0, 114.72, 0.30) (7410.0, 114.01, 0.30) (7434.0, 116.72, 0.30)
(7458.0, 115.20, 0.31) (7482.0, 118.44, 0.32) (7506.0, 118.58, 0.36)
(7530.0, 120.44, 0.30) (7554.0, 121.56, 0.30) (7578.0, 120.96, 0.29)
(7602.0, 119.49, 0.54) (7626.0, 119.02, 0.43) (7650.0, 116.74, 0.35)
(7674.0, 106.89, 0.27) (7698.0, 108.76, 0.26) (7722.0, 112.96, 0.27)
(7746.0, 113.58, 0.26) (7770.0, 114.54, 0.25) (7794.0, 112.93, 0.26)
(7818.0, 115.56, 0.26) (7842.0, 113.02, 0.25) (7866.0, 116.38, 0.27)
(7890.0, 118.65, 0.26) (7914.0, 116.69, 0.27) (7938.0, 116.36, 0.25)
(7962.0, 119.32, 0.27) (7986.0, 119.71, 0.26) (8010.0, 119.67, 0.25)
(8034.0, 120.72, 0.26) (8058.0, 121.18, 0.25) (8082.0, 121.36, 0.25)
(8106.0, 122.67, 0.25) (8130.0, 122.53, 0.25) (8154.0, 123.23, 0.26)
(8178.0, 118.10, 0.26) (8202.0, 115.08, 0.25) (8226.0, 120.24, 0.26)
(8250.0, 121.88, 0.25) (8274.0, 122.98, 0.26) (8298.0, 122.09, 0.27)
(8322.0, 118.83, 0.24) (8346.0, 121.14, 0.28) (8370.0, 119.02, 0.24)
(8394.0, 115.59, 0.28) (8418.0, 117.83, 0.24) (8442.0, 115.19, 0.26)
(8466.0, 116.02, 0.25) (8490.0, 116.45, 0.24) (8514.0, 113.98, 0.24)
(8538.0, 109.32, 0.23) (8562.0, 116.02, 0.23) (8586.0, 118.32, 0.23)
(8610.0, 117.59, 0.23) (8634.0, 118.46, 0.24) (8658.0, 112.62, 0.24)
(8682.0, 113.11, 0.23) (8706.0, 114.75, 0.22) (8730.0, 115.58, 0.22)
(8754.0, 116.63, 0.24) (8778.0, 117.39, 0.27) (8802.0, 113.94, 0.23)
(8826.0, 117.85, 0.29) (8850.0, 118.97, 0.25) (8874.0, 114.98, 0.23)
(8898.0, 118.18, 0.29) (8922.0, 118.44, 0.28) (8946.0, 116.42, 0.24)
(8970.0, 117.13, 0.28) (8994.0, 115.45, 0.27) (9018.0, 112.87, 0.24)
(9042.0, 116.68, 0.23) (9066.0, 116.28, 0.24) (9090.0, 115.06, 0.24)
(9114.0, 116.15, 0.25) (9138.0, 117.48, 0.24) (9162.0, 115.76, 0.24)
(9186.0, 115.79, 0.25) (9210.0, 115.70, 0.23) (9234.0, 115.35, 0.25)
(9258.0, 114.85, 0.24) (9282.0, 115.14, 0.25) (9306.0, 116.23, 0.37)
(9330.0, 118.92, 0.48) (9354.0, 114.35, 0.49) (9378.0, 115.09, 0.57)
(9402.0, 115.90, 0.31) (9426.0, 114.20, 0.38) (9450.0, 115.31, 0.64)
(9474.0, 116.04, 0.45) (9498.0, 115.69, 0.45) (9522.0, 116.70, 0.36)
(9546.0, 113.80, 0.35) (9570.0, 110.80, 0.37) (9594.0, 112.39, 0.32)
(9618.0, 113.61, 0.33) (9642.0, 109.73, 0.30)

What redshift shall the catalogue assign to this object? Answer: 0.000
